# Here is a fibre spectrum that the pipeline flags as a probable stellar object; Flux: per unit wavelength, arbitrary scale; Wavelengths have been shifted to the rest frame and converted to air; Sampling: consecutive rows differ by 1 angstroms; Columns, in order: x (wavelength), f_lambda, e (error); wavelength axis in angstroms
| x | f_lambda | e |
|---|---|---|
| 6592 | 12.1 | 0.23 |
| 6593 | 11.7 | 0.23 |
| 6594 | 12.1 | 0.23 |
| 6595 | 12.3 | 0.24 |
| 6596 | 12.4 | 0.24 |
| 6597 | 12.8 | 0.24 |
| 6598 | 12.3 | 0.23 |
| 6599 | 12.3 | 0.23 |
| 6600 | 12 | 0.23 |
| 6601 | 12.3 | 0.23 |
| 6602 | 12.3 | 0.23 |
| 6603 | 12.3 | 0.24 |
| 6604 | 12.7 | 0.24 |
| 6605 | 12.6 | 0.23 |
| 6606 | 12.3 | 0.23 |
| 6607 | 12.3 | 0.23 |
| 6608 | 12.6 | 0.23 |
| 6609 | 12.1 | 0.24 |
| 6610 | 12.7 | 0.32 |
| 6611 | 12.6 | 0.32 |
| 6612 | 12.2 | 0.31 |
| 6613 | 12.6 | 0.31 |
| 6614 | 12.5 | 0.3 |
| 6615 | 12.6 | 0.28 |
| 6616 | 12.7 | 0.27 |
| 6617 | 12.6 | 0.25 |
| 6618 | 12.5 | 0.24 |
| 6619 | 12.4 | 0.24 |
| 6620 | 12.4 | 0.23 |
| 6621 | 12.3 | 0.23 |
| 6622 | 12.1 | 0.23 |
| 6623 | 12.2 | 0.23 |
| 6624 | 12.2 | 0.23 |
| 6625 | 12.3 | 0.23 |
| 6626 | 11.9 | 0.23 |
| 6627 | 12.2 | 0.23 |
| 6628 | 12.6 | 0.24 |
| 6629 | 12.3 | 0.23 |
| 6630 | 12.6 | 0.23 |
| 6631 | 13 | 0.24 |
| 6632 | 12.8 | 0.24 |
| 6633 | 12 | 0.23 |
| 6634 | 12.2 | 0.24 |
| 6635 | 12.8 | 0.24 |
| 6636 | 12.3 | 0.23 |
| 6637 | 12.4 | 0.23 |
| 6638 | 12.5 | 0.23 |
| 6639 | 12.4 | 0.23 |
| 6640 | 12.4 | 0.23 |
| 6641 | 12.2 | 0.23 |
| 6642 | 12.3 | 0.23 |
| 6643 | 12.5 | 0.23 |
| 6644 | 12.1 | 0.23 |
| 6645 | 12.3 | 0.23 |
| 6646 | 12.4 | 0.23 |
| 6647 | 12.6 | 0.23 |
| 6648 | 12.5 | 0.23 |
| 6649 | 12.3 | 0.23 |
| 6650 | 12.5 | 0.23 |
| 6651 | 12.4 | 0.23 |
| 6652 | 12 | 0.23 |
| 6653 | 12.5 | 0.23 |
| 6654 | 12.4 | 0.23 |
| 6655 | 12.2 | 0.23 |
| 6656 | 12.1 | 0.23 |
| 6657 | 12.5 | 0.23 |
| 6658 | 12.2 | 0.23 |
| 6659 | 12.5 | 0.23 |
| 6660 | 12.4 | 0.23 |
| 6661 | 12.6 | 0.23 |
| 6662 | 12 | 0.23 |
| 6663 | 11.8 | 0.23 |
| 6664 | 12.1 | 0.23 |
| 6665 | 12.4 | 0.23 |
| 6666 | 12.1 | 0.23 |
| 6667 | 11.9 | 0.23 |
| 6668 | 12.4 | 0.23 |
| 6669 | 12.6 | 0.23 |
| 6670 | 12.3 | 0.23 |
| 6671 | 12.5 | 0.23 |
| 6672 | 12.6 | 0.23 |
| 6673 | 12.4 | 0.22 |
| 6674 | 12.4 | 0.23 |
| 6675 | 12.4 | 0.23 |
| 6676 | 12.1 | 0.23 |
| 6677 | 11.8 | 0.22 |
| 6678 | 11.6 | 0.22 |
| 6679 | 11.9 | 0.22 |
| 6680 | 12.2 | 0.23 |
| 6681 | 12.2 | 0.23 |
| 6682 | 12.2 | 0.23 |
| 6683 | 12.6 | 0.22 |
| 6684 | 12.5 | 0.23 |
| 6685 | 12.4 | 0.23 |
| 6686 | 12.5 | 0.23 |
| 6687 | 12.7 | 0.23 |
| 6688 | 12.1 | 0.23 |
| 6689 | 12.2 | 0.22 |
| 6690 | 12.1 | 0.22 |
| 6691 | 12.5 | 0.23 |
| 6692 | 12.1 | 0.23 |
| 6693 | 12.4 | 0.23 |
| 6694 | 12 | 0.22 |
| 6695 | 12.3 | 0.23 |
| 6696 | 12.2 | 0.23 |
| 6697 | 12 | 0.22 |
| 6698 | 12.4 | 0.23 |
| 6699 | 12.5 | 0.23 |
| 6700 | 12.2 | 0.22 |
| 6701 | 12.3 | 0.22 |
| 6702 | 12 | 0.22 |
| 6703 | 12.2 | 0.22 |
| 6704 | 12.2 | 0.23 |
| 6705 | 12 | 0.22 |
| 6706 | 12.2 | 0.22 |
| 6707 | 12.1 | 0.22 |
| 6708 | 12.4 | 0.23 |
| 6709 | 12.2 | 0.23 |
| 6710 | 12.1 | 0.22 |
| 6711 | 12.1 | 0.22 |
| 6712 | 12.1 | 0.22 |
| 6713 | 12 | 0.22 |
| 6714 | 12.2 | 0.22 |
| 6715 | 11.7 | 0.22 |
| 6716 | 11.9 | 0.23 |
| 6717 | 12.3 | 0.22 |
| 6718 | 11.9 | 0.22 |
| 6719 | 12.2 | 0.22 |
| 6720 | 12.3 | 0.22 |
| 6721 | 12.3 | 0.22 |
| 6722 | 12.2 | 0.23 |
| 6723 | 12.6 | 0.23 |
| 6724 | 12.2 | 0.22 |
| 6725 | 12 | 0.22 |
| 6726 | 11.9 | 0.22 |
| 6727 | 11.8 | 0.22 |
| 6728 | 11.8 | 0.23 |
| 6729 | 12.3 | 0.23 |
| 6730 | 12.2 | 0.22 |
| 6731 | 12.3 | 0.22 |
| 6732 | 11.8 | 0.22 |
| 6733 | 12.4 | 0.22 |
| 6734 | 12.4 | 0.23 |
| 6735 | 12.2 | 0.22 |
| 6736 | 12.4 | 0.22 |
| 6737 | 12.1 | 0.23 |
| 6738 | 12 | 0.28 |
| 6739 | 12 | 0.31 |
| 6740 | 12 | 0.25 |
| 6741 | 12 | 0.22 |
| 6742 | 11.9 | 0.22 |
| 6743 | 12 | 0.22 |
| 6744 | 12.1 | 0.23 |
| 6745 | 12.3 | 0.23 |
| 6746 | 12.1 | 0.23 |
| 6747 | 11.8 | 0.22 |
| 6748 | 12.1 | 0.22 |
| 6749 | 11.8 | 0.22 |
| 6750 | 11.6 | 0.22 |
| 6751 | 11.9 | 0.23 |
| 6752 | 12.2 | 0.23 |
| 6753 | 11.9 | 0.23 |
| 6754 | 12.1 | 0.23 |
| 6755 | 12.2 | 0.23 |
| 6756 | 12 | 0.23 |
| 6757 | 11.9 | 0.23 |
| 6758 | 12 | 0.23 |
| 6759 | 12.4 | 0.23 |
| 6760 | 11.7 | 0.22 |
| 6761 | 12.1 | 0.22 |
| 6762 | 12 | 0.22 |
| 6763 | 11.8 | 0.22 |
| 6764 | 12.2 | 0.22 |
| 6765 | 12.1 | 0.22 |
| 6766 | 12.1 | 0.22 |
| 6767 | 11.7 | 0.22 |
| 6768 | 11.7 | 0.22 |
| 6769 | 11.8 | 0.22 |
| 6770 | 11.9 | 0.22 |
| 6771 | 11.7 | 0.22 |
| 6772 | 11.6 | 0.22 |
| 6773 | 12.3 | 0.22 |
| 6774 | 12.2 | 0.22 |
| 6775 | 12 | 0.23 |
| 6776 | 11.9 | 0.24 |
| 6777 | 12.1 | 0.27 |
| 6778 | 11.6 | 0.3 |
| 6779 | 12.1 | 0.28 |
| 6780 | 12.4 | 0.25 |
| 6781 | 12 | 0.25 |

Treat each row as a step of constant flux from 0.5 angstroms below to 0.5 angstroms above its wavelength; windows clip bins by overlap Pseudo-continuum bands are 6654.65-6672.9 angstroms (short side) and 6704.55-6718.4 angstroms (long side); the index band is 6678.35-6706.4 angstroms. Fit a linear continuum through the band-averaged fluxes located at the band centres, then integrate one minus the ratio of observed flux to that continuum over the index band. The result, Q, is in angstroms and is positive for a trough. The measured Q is -0.2 angstroms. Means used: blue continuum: 12.3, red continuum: 12.1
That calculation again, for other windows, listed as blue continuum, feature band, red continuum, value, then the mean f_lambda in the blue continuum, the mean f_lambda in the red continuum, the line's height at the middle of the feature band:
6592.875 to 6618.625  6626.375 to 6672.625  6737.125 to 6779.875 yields -0.28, 12.4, 12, 12.3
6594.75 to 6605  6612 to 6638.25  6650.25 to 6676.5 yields -0.14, 12.4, 12.3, 12.4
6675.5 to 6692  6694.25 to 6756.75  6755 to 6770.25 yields -0.12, 12.2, 12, 12.1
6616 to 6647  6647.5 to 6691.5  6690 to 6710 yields 0.01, 12.4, 12.2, 12.3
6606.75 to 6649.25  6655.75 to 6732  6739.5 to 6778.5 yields -0.12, 12.4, 12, 12.2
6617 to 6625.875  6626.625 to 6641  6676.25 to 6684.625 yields -0.23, 12.3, 12.1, 12.3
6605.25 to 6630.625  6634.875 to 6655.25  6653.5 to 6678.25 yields -0.09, 12.4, 12.3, 12.3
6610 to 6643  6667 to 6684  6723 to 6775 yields 0.00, 12.4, 12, 12.3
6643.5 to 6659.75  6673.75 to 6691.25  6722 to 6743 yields 0.03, 12.3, 12.1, 12.3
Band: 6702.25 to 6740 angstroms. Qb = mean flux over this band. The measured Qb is 12.1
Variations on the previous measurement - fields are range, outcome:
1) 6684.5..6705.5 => 12.3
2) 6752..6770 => 12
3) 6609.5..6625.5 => 12.4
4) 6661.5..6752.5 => 12.2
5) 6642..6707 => 12.3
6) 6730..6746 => 12.1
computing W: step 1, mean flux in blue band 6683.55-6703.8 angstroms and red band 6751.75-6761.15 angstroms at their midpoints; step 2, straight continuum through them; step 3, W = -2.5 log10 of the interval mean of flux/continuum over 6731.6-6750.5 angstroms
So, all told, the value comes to 0.00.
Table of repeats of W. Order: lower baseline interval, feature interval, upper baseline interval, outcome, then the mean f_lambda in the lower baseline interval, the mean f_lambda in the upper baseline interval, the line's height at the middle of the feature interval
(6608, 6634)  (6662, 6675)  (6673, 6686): 0.00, 12.4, 12.2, 12.2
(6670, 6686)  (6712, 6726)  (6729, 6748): 0.00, 12.3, 12.1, 12.2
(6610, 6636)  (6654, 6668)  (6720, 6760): 0.01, 12.4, 12.1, 12.3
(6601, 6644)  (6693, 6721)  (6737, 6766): 0.00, 12.4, 12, 12.1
